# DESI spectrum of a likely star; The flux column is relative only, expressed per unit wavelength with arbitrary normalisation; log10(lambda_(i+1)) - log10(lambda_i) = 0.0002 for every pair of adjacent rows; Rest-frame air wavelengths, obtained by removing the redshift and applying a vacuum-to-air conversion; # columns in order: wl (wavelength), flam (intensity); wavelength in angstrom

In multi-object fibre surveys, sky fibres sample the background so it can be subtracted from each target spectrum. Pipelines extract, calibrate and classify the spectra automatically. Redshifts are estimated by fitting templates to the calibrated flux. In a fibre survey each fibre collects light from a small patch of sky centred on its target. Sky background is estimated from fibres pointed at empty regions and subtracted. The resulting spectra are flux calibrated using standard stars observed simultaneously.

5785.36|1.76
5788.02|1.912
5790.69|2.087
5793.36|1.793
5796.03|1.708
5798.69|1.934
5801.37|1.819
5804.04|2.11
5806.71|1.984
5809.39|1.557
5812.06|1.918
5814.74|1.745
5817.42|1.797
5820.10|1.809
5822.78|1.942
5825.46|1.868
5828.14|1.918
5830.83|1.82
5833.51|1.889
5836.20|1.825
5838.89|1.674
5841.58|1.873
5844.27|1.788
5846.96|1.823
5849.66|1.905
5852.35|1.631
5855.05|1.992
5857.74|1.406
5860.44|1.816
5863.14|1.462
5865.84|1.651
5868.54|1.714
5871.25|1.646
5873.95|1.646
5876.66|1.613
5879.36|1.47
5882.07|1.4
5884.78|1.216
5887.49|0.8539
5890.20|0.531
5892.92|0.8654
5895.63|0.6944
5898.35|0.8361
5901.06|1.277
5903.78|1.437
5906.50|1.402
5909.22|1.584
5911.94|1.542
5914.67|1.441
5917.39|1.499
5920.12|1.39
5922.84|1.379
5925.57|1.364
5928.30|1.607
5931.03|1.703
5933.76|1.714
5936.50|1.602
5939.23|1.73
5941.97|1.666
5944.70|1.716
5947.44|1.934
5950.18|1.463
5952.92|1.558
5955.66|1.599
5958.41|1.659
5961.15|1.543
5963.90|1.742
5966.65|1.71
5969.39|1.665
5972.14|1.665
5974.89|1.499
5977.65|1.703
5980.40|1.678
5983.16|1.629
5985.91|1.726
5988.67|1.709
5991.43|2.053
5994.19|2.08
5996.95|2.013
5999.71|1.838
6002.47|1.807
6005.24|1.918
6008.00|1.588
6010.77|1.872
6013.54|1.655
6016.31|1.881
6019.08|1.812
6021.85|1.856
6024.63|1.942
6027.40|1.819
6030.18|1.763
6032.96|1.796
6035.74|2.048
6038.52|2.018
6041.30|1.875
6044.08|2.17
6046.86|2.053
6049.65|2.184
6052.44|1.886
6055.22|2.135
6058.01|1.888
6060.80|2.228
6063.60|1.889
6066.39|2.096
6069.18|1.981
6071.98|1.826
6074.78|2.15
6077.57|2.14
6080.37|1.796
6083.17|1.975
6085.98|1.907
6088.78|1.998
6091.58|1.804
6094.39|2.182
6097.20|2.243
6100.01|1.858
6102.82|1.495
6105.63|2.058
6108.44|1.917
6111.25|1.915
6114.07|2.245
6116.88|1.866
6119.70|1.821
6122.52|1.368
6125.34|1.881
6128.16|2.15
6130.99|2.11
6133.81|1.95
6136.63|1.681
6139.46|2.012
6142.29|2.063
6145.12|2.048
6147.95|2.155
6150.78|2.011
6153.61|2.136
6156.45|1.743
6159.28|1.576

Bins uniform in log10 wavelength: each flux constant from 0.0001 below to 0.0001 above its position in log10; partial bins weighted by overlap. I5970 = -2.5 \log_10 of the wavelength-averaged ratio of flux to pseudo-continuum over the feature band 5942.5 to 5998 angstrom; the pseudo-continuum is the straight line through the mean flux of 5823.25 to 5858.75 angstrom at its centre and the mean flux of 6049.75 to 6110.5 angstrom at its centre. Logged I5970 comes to 0.11 mag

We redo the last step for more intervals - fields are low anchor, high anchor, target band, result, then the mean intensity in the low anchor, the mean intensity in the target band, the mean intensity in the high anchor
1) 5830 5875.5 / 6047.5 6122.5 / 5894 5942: 0.25 mag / 1.74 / 1.43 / 1.97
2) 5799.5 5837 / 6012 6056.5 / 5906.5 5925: 0.28 mag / 1.86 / 1.46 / 1.93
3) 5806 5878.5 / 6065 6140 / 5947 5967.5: 0.13 mag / 1.76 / 1.64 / 1.94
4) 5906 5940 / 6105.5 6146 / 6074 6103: -0.06 mag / 1.54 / 1.97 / 1.93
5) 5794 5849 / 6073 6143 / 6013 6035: 0.05 mag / 1.84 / 1.83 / 1.94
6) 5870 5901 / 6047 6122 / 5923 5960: -0.17 mag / 1.16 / 1.63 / 1.97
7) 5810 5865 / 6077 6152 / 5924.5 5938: 0.15 mag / 1.79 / 1.6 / 1.95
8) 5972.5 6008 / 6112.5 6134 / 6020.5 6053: -0.07 mag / 1.79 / 1.95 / 1.92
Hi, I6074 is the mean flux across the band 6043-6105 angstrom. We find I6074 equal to 1.99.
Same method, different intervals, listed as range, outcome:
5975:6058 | 1.87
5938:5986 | 1.66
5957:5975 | 1.65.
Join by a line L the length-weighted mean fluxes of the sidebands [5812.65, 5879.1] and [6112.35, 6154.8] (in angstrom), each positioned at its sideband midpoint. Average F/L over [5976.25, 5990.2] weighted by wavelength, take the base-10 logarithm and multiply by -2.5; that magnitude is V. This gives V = 0.10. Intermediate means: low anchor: 1.76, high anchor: 1.97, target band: 1.69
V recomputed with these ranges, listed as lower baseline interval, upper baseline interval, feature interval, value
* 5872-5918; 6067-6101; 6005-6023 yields -0.04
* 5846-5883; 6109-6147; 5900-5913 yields 0.17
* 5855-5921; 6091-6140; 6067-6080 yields -0.11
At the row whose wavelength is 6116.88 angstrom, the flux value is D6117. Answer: 1.866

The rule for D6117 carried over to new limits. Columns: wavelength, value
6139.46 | 2.012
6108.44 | 1.917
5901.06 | 1.277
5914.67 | 1.441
